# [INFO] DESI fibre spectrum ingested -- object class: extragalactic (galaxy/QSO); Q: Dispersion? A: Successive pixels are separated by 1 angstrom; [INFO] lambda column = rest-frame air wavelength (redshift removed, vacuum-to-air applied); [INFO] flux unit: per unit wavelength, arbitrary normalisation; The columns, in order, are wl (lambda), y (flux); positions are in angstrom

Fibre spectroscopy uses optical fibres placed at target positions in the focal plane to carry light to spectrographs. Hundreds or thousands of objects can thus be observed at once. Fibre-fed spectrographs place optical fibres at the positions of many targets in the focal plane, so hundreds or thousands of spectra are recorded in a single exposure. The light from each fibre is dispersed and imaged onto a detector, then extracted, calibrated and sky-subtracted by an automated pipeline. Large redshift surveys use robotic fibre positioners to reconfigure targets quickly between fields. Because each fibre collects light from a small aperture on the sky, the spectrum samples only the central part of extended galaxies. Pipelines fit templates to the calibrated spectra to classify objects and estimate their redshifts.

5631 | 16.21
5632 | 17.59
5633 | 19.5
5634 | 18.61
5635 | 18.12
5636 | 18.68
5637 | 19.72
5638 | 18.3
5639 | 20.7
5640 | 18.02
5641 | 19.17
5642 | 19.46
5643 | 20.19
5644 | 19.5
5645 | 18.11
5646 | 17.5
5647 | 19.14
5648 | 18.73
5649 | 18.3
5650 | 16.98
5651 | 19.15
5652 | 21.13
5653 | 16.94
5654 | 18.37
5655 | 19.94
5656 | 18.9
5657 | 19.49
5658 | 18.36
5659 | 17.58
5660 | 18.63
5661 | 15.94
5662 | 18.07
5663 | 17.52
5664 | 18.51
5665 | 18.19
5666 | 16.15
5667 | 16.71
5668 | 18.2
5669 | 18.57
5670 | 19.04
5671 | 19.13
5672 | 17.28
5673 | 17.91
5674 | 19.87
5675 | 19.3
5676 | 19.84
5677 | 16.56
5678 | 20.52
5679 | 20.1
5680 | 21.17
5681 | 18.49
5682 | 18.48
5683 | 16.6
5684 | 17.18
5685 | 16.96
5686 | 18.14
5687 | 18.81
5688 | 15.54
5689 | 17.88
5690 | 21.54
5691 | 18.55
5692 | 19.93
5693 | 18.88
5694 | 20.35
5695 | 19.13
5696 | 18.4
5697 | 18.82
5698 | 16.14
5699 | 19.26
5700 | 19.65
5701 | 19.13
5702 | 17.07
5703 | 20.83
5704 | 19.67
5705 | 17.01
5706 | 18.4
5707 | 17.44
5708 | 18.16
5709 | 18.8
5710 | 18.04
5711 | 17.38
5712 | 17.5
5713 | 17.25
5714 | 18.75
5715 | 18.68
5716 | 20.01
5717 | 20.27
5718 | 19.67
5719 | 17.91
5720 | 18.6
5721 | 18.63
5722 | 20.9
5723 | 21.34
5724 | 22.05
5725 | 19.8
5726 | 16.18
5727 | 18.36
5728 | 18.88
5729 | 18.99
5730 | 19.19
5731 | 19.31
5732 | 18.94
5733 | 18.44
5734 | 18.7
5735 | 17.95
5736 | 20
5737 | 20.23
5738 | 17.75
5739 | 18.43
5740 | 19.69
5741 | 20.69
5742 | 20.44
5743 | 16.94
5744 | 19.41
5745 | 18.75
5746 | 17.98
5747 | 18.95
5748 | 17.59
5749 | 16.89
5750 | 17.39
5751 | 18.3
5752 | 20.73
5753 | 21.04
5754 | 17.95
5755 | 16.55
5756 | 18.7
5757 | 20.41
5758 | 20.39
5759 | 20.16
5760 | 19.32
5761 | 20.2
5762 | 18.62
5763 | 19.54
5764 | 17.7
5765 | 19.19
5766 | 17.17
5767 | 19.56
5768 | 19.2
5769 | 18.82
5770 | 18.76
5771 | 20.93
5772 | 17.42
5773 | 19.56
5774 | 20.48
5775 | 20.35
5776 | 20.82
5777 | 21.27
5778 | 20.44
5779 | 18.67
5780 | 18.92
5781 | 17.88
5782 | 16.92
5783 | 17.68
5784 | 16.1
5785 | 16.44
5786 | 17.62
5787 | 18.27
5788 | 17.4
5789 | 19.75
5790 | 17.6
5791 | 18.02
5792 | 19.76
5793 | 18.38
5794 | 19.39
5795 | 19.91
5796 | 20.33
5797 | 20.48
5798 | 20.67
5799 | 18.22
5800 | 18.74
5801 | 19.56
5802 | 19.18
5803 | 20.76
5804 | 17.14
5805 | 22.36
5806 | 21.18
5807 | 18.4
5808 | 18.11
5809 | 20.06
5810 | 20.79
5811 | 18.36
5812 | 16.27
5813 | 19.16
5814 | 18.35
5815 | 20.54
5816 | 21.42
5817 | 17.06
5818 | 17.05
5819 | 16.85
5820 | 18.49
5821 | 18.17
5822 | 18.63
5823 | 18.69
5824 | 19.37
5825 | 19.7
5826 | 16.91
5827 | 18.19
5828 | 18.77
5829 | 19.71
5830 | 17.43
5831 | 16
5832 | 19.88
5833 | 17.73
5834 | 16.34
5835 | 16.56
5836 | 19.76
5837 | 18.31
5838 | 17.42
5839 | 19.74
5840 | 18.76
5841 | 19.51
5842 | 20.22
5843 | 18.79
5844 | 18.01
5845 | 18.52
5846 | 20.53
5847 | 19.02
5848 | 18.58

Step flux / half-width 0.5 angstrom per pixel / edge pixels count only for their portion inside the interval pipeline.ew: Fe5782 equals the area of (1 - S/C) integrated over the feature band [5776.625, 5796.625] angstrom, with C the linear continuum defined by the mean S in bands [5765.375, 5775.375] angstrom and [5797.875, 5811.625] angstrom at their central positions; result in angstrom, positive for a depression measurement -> 0.8 angstrom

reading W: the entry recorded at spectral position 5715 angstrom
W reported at 18.68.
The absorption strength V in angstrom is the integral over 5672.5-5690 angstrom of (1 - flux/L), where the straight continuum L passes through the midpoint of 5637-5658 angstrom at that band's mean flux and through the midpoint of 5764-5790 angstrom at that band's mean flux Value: 0.3 angstrom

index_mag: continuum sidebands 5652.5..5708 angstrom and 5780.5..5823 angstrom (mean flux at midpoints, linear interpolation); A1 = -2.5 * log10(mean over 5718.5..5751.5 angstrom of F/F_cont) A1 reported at -0.018 mag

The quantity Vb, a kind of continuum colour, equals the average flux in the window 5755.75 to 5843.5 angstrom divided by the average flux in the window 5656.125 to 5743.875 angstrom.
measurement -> 1.01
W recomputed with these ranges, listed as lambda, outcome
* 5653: 16.94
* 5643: 20.19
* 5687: 18.81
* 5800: 18.74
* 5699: 19.26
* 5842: 20.22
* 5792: 19.76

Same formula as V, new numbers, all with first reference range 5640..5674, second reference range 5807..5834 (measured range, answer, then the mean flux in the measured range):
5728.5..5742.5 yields -0.57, 19.2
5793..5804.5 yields -0.60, 19.4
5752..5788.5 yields -0.92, 18.9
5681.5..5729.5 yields -0.62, 18.7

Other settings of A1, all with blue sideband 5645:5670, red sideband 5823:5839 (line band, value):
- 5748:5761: -0.04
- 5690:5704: -0.05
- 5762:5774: -0.04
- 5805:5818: -0.06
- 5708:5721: -0.02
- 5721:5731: -0.07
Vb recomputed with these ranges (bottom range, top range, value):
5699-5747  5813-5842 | 0.98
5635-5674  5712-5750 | 1.02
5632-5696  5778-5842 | 1.00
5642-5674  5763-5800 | 1.03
